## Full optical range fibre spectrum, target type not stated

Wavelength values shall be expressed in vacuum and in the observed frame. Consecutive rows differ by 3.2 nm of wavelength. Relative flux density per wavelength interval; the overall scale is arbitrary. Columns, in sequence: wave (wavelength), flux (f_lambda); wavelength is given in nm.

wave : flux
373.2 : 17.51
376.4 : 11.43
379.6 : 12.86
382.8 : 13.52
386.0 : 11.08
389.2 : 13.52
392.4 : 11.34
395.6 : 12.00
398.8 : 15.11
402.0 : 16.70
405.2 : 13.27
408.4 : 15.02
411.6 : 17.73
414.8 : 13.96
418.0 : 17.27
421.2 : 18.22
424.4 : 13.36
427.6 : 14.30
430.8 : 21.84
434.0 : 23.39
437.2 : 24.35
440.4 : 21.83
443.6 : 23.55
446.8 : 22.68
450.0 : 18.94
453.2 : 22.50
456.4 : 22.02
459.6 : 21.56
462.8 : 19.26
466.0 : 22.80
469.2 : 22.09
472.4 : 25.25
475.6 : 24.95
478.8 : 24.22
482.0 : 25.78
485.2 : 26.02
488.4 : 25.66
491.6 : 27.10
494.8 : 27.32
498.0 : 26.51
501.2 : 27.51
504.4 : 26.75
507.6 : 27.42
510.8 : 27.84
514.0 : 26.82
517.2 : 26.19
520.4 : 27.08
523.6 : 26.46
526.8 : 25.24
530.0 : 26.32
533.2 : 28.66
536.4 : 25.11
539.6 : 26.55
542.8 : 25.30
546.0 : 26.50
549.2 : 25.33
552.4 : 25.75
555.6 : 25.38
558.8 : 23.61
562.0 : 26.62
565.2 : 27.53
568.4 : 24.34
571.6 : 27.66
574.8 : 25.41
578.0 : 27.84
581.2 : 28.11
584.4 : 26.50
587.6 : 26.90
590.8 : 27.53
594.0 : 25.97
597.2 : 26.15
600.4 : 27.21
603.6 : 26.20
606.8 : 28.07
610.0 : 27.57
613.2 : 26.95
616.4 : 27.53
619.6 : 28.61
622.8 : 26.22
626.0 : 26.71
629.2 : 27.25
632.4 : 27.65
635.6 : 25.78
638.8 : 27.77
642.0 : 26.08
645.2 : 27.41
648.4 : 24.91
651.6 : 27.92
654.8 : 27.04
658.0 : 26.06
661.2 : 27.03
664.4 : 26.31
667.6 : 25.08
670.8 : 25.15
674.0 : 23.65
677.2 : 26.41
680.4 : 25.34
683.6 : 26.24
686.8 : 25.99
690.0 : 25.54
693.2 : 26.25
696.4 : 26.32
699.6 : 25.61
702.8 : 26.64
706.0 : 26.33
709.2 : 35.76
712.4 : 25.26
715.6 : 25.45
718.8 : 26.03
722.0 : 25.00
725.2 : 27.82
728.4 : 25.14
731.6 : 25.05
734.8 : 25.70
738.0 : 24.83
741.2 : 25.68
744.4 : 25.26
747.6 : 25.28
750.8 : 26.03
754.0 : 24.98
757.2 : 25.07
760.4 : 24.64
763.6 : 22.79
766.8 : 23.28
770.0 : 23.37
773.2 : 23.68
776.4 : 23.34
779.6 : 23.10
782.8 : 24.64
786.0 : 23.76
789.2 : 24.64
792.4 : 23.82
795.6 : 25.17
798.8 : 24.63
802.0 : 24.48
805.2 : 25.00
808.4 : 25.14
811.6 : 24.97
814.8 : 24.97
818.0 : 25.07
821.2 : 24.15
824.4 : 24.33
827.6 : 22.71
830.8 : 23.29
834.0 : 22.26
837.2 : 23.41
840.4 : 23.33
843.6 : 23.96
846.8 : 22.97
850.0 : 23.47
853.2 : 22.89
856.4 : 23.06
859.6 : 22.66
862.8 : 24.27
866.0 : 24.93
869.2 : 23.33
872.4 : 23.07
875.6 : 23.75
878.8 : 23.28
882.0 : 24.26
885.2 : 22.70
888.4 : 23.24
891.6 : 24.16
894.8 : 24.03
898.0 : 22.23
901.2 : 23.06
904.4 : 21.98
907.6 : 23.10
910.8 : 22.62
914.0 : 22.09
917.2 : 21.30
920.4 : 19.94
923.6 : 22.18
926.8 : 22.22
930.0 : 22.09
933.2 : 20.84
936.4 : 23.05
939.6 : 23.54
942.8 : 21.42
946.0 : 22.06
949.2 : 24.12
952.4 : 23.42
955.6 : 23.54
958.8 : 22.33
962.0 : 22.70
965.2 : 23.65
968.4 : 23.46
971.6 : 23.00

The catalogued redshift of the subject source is 0.079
